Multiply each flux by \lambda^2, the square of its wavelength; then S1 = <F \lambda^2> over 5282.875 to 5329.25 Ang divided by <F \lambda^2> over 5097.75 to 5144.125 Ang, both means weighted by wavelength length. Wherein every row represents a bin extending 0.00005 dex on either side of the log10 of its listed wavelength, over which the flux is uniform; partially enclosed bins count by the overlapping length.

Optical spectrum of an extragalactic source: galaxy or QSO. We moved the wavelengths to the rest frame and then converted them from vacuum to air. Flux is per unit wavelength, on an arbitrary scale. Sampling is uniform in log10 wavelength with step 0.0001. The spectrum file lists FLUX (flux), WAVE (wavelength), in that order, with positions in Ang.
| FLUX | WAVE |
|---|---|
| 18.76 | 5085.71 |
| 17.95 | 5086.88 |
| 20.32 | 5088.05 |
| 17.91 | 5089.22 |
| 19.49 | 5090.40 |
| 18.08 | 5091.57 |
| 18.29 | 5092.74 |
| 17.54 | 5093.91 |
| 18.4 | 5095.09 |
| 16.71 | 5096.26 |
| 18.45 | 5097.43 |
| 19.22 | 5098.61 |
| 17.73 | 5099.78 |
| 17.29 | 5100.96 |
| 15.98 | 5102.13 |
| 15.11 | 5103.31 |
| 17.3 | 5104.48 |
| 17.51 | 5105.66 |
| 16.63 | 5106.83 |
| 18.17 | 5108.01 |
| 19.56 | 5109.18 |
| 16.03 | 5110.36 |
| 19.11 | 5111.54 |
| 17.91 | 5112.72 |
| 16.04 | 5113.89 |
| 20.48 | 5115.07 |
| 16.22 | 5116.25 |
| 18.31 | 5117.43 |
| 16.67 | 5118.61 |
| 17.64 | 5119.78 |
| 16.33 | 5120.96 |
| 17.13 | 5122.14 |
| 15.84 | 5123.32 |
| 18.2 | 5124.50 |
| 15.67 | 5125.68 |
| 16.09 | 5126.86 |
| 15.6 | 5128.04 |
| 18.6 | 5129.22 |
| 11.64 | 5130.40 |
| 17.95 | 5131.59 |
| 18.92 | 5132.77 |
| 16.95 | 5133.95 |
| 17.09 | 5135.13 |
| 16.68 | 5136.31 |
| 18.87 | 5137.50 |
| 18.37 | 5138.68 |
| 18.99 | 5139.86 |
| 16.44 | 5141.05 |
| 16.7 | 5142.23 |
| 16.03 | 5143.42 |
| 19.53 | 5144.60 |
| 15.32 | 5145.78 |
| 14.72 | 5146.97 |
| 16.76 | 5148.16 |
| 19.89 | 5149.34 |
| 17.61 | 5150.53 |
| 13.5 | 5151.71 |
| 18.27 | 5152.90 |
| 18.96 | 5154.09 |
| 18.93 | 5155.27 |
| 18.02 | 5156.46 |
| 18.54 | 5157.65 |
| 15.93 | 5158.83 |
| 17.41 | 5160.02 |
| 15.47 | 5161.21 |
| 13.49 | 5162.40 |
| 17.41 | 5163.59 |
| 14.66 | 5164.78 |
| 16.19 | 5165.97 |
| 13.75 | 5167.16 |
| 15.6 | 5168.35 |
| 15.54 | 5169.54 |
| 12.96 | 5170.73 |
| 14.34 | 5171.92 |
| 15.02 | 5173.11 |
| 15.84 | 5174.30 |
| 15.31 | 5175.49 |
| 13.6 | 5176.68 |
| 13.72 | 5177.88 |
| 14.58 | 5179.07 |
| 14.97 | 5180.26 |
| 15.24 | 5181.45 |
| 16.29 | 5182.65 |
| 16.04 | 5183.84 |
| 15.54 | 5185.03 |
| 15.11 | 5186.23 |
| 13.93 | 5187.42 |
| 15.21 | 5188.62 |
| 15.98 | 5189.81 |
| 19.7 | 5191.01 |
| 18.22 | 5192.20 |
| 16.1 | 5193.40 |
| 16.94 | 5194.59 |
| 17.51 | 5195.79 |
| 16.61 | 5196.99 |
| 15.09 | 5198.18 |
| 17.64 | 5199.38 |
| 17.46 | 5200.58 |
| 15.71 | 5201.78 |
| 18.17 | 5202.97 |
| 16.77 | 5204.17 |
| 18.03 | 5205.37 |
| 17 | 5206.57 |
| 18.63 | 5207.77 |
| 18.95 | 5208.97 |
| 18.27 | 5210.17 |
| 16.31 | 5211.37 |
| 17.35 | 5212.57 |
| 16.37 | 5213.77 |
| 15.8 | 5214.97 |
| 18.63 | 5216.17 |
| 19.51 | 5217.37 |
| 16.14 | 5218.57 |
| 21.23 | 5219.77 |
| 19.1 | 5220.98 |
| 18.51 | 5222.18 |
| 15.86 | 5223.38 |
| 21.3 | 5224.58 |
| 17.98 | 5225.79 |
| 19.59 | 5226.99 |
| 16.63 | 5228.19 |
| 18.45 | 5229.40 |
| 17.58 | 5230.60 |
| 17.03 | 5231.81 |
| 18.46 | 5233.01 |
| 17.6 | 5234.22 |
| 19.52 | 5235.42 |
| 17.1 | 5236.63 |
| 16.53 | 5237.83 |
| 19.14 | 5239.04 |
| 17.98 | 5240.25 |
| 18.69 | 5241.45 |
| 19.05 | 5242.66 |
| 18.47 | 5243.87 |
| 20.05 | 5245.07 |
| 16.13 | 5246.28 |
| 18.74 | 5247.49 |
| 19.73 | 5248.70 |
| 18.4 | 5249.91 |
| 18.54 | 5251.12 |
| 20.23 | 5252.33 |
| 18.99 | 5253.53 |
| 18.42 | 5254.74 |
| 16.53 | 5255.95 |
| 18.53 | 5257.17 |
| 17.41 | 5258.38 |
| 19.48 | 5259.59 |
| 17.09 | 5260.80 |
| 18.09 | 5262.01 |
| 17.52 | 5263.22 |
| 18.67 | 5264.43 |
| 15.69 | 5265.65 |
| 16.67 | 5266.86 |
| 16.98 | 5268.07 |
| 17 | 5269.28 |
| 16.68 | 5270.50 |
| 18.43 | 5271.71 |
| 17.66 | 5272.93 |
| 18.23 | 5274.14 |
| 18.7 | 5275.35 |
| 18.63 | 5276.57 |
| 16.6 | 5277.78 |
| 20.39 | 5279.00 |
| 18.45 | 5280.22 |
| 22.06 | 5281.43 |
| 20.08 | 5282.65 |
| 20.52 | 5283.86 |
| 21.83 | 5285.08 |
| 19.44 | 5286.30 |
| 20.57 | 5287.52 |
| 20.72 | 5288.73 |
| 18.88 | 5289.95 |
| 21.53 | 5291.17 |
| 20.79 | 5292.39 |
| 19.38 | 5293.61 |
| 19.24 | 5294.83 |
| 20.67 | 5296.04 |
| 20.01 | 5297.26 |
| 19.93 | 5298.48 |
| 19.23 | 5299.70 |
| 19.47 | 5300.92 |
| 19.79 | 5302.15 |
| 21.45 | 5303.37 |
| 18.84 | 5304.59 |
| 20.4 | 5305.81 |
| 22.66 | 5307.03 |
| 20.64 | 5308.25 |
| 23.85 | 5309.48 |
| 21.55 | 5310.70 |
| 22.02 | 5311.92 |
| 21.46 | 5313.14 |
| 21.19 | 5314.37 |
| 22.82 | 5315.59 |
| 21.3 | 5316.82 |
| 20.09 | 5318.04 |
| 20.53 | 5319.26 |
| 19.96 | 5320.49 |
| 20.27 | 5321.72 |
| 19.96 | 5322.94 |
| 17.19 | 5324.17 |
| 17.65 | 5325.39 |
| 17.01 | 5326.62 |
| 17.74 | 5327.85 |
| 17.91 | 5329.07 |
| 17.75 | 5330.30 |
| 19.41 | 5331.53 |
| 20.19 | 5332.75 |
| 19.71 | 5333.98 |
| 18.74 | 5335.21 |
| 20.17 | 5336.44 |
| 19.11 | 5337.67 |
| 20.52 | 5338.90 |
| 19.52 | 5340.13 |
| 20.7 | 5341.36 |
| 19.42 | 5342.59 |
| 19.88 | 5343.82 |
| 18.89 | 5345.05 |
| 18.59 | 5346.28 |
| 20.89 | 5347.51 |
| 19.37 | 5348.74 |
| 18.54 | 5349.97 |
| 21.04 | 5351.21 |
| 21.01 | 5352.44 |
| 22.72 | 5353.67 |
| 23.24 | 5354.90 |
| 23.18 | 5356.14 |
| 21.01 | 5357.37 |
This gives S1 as 1.26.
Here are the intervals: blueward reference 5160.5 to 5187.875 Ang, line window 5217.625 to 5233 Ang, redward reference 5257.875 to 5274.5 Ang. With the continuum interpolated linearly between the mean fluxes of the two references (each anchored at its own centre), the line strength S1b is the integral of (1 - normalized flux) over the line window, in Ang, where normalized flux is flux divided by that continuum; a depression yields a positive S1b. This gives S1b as -1.8 Ang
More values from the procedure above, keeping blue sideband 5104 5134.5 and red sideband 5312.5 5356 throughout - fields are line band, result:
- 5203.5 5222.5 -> 0.46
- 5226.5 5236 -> 0.25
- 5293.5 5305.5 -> -0.24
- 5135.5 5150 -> 0.09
